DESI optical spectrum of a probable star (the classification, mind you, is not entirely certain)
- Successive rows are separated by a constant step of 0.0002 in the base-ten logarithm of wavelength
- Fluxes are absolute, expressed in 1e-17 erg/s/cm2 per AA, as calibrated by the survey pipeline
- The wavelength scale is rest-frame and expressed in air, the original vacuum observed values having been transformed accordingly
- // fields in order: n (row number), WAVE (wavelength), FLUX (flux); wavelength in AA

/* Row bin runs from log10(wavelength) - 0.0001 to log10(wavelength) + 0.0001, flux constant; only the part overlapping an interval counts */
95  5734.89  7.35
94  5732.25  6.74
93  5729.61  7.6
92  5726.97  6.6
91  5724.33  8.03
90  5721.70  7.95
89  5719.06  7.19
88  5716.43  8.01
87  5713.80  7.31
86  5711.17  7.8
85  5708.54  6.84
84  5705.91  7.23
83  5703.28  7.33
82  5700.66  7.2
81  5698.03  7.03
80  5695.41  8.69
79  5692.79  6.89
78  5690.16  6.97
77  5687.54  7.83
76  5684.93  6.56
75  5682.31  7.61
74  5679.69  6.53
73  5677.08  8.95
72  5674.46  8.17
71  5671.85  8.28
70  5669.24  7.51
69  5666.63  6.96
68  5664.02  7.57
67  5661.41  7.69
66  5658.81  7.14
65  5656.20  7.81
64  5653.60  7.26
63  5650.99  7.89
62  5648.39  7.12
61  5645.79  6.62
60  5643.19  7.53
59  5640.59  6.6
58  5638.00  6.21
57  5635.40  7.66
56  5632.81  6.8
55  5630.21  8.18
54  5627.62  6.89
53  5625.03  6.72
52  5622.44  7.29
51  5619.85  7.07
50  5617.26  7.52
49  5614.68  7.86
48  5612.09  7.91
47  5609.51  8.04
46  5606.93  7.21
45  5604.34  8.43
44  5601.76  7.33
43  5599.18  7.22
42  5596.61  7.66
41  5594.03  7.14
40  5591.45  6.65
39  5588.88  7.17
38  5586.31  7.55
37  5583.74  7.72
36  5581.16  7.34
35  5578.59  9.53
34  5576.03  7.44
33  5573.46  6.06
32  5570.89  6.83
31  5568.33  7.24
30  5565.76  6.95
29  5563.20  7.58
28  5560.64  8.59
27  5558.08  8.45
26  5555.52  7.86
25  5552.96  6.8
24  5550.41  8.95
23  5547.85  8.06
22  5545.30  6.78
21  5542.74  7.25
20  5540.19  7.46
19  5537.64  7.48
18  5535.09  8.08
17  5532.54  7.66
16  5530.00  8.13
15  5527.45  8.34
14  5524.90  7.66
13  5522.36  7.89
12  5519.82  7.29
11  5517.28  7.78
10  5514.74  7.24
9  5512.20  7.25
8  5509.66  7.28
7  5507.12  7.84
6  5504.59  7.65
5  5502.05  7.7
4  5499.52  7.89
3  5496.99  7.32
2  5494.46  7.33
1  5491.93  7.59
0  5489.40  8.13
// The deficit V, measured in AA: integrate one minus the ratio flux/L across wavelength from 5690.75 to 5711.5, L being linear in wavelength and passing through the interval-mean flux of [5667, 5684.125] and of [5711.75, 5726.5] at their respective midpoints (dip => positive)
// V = 0.93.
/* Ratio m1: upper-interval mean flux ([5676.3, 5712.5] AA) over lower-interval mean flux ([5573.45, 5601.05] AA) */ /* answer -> 0.99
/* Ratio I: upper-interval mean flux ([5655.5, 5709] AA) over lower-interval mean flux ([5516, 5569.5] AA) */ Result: 0.97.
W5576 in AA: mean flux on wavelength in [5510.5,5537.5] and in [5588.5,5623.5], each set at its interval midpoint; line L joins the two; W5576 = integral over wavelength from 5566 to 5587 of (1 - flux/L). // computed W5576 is 0.3 AA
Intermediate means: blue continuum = 7.71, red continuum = 7.47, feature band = 7.43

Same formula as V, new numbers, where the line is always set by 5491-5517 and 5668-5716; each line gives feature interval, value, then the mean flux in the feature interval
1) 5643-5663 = 0.3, 7.38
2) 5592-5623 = -0.2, 7.54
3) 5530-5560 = -0.9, 7.75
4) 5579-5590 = -0.2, 7.61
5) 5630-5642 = 0.8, 6.99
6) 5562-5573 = 0.7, 7.06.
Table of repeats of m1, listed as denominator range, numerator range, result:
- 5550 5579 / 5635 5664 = 0.95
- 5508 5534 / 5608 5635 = 0.97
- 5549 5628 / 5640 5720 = 0.99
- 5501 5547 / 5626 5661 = 0.95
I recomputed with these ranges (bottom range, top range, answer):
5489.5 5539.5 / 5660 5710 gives 0.97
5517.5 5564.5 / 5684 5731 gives 0.95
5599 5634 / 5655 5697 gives 1.01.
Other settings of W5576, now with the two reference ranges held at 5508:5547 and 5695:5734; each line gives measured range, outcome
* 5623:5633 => 0.4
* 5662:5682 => -0.7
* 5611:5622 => -0.1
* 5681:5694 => 0.4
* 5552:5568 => -0.3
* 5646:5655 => 0.2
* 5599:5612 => -0.3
